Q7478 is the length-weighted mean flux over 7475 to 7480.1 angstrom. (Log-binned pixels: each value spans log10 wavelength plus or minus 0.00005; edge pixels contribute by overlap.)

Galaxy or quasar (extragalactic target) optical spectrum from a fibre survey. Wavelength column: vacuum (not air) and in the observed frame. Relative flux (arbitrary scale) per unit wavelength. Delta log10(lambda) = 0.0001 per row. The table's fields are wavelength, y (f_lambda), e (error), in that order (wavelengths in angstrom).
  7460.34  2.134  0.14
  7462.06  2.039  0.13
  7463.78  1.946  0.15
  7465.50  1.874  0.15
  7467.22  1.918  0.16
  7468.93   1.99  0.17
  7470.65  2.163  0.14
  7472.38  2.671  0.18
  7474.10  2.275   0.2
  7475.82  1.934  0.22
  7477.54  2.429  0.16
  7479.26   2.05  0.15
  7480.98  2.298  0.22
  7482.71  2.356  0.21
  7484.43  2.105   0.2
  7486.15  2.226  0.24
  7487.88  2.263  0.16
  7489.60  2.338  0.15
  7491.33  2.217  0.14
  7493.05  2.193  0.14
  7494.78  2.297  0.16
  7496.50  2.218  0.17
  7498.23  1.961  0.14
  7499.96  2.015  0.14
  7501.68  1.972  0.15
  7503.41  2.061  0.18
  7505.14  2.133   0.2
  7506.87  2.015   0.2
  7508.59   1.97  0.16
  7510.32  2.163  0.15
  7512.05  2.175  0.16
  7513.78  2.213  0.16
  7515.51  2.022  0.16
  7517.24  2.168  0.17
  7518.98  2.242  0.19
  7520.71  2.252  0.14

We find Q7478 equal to 2.14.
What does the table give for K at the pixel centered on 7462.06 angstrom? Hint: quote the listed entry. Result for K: 2.039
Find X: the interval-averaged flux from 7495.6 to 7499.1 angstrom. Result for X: 2.09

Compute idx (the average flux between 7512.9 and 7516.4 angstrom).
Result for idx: 2.12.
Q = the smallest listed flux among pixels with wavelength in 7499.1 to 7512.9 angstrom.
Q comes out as 1.97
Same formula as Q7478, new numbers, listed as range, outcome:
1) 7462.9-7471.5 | 1.98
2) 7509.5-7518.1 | 2.15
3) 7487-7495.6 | 2.26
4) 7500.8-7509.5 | 2.03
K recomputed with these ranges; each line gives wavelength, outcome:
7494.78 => 2.297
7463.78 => 1.946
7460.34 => 2.134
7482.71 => 2.356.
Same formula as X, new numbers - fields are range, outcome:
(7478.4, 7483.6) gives 2.23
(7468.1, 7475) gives 2.27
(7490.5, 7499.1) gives 2.18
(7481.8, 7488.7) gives 2.24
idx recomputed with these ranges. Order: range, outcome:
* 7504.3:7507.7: 2.07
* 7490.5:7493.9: 2.21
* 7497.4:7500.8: 1.99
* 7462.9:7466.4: 1.91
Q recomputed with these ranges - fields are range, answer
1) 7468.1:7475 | 1.99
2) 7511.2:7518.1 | 2.022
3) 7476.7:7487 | 2.05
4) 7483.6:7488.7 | 2.105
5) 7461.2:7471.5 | 1.874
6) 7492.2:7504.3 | 1.961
